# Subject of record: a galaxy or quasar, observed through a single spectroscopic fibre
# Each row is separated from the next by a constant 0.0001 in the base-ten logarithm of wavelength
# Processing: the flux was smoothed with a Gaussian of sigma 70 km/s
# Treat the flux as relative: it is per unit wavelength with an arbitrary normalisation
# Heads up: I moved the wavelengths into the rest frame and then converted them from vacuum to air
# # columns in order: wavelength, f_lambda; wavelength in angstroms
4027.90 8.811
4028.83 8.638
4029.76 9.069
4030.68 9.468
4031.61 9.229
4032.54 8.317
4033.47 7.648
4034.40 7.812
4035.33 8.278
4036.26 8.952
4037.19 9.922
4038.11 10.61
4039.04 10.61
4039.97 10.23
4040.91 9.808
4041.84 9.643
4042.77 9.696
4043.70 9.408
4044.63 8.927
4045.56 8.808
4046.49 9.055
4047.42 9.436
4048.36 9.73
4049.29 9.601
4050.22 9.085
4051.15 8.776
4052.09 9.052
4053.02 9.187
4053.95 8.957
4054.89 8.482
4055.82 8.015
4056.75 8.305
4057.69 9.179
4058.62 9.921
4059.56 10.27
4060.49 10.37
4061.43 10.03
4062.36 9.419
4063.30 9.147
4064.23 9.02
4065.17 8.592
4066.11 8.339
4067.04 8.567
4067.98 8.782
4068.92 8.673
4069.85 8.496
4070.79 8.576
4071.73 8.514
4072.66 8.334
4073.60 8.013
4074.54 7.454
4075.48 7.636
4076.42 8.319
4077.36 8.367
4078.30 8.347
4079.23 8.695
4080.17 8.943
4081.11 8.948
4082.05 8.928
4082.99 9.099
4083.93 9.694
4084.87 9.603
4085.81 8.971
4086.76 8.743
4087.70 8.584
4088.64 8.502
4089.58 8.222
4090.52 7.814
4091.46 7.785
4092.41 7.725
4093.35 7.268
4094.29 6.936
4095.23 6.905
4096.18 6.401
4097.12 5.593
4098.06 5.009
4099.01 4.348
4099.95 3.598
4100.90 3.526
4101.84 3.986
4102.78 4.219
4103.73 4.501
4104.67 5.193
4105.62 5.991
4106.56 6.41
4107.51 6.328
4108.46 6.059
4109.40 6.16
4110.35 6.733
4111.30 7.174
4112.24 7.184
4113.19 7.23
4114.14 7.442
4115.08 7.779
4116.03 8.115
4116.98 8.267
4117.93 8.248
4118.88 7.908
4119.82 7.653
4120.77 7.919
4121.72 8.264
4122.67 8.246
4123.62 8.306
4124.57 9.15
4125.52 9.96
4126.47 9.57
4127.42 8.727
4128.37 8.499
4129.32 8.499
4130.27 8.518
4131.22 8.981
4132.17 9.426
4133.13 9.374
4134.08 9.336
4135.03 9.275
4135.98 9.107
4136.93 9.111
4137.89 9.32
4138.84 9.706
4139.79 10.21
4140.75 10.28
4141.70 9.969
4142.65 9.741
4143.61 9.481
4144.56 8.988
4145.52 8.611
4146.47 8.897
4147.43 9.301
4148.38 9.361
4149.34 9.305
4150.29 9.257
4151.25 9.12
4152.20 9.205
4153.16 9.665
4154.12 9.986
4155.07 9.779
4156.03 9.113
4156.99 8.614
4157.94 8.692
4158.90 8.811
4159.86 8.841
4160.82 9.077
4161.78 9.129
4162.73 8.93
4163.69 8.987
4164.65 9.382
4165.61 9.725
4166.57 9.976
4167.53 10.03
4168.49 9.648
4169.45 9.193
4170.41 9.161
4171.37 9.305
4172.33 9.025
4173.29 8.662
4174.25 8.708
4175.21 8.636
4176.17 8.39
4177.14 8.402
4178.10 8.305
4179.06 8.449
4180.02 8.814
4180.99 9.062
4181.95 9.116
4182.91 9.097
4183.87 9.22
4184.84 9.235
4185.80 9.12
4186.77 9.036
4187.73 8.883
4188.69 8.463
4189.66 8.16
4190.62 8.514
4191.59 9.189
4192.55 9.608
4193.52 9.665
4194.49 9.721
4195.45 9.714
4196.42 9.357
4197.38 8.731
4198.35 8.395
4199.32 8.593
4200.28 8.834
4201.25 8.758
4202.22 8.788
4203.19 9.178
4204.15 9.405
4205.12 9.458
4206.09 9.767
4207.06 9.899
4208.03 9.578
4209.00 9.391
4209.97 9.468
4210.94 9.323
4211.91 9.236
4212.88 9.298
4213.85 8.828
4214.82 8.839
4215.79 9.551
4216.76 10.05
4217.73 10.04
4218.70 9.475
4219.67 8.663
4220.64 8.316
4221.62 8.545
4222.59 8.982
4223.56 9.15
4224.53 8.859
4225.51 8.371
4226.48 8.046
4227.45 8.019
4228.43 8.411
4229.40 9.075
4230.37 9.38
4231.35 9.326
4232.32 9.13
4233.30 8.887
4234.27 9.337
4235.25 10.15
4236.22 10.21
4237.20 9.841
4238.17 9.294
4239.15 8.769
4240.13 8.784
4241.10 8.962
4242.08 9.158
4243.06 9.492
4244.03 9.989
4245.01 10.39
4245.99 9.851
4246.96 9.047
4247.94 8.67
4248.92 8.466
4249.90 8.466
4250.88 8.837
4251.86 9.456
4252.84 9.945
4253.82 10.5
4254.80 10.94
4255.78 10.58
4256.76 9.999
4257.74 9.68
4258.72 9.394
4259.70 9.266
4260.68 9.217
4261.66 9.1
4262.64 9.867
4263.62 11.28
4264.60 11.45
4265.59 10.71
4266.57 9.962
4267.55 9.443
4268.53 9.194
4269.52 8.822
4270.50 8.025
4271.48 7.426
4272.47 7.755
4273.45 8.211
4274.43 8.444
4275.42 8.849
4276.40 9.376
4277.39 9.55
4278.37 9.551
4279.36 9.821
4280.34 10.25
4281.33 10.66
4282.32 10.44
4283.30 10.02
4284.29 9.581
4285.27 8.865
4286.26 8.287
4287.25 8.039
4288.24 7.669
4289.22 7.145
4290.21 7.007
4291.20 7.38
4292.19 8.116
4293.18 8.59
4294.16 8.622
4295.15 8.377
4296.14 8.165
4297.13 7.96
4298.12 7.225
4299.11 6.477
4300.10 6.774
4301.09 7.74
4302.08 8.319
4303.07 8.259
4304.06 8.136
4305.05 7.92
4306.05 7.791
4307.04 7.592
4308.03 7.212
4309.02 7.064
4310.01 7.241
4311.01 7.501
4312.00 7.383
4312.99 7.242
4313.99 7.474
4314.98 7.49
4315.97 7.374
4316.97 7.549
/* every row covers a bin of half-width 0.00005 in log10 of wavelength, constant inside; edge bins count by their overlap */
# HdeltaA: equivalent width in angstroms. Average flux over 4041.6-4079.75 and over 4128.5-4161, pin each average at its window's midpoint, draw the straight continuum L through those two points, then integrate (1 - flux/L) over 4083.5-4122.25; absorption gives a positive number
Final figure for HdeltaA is 9.2 angstroms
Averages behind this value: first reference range 8.9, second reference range 9.26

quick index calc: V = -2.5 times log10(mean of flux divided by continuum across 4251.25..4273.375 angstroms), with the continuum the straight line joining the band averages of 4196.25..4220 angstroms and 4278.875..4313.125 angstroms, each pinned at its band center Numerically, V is -0.12 mag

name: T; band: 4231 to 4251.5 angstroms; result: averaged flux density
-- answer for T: 9.29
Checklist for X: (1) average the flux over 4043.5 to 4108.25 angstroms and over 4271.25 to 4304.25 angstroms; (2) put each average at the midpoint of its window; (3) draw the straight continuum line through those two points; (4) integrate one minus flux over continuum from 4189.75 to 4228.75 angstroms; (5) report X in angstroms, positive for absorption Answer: -3.8 angstroms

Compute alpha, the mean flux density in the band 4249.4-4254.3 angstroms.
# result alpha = 9.43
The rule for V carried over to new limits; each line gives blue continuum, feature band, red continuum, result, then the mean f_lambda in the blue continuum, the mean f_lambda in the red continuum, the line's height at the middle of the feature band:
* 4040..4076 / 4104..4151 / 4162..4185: 0.08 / 8.99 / 9.06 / 9.03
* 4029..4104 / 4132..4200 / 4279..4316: -0.11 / 8.37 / 8.09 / 8.25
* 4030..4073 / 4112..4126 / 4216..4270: 0.14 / 9.12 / 9.41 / 9.22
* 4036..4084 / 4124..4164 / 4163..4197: -0.02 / 9.05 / 9.08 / 9.07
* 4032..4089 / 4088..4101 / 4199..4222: 0.36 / 8.97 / 9.23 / 9.03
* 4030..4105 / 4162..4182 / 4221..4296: -0.03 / 8.32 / 9.16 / 8.78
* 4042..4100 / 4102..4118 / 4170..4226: 0.30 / 8.48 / 9.05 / 8.65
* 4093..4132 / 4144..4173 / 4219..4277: -0.19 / 7.02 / 9.25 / 7.78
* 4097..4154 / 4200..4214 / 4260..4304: -0.11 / 7.96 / 8.77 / 8.38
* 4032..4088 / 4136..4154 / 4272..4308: -0.08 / 8.98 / 8.4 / 8.77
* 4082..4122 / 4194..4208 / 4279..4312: -0.21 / 7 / 8.17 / 7.6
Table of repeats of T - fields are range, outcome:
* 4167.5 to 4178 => 8.94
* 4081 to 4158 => 8.07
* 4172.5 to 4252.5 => 9.08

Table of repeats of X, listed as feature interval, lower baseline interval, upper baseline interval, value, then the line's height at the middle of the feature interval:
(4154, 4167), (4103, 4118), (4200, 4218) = -1.8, 8.05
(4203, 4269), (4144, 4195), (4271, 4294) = -3.9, 8.88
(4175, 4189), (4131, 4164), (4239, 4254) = 0.7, 9.29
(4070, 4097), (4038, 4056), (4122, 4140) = 3.0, 9.24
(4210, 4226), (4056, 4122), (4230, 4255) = 0.1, 9.14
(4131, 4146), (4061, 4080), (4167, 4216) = -1.0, 8.86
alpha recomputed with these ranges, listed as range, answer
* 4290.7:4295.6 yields 8.22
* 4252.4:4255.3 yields 10.5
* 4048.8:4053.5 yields 9.16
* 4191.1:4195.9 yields 9.57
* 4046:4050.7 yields 9.38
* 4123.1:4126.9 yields 9.23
